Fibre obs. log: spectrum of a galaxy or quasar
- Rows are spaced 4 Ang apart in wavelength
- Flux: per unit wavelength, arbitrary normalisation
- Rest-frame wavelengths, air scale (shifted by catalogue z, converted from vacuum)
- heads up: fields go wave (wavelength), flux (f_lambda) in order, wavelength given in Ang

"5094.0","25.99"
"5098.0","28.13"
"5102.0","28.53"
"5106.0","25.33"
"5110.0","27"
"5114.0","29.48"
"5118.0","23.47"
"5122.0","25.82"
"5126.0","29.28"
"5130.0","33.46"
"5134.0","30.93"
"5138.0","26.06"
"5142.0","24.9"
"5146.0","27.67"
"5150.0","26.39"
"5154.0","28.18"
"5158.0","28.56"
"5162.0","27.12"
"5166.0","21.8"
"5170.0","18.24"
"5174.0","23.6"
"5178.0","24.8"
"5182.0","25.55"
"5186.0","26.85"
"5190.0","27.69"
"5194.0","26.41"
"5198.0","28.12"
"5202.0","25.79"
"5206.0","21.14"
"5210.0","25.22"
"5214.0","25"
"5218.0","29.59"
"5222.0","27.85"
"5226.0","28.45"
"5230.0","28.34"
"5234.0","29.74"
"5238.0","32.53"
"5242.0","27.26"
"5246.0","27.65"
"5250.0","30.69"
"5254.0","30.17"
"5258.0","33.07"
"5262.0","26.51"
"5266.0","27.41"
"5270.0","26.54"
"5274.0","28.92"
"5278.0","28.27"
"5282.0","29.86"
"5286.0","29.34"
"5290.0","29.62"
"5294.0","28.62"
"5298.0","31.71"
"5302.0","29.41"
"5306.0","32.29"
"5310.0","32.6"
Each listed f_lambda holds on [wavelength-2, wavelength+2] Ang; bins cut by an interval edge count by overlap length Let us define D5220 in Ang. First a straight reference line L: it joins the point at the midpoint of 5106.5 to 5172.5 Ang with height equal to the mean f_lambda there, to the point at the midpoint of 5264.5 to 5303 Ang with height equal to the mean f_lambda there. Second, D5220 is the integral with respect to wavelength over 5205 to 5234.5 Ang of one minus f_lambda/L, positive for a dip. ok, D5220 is 1.1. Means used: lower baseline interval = 26.7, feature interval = 27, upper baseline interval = 29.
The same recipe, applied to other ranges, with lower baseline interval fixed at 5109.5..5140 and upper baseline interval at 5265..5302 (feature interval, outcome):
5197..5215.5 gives 2.41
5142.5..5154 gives 0.57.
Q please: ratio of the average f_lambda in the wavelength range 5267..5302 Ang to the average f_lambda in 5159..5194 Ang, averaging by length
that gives 1.18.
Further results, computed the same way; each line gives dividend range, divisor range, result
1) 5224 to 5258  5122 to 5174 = 1.11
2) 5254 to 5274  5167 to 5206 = 1.15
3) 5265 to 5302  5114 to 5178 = 1.10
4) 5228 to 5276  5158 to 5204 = 1.15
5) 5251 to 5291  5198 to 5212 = 1.18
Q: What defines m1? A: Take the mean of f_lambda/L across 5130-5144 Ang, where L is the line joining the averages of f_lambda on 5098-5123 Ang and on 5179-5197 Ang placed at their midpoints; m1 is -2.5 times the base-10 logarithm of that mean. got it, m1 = -0.06 mag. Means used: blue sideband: 26.8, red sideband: 26.6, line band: 28.2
